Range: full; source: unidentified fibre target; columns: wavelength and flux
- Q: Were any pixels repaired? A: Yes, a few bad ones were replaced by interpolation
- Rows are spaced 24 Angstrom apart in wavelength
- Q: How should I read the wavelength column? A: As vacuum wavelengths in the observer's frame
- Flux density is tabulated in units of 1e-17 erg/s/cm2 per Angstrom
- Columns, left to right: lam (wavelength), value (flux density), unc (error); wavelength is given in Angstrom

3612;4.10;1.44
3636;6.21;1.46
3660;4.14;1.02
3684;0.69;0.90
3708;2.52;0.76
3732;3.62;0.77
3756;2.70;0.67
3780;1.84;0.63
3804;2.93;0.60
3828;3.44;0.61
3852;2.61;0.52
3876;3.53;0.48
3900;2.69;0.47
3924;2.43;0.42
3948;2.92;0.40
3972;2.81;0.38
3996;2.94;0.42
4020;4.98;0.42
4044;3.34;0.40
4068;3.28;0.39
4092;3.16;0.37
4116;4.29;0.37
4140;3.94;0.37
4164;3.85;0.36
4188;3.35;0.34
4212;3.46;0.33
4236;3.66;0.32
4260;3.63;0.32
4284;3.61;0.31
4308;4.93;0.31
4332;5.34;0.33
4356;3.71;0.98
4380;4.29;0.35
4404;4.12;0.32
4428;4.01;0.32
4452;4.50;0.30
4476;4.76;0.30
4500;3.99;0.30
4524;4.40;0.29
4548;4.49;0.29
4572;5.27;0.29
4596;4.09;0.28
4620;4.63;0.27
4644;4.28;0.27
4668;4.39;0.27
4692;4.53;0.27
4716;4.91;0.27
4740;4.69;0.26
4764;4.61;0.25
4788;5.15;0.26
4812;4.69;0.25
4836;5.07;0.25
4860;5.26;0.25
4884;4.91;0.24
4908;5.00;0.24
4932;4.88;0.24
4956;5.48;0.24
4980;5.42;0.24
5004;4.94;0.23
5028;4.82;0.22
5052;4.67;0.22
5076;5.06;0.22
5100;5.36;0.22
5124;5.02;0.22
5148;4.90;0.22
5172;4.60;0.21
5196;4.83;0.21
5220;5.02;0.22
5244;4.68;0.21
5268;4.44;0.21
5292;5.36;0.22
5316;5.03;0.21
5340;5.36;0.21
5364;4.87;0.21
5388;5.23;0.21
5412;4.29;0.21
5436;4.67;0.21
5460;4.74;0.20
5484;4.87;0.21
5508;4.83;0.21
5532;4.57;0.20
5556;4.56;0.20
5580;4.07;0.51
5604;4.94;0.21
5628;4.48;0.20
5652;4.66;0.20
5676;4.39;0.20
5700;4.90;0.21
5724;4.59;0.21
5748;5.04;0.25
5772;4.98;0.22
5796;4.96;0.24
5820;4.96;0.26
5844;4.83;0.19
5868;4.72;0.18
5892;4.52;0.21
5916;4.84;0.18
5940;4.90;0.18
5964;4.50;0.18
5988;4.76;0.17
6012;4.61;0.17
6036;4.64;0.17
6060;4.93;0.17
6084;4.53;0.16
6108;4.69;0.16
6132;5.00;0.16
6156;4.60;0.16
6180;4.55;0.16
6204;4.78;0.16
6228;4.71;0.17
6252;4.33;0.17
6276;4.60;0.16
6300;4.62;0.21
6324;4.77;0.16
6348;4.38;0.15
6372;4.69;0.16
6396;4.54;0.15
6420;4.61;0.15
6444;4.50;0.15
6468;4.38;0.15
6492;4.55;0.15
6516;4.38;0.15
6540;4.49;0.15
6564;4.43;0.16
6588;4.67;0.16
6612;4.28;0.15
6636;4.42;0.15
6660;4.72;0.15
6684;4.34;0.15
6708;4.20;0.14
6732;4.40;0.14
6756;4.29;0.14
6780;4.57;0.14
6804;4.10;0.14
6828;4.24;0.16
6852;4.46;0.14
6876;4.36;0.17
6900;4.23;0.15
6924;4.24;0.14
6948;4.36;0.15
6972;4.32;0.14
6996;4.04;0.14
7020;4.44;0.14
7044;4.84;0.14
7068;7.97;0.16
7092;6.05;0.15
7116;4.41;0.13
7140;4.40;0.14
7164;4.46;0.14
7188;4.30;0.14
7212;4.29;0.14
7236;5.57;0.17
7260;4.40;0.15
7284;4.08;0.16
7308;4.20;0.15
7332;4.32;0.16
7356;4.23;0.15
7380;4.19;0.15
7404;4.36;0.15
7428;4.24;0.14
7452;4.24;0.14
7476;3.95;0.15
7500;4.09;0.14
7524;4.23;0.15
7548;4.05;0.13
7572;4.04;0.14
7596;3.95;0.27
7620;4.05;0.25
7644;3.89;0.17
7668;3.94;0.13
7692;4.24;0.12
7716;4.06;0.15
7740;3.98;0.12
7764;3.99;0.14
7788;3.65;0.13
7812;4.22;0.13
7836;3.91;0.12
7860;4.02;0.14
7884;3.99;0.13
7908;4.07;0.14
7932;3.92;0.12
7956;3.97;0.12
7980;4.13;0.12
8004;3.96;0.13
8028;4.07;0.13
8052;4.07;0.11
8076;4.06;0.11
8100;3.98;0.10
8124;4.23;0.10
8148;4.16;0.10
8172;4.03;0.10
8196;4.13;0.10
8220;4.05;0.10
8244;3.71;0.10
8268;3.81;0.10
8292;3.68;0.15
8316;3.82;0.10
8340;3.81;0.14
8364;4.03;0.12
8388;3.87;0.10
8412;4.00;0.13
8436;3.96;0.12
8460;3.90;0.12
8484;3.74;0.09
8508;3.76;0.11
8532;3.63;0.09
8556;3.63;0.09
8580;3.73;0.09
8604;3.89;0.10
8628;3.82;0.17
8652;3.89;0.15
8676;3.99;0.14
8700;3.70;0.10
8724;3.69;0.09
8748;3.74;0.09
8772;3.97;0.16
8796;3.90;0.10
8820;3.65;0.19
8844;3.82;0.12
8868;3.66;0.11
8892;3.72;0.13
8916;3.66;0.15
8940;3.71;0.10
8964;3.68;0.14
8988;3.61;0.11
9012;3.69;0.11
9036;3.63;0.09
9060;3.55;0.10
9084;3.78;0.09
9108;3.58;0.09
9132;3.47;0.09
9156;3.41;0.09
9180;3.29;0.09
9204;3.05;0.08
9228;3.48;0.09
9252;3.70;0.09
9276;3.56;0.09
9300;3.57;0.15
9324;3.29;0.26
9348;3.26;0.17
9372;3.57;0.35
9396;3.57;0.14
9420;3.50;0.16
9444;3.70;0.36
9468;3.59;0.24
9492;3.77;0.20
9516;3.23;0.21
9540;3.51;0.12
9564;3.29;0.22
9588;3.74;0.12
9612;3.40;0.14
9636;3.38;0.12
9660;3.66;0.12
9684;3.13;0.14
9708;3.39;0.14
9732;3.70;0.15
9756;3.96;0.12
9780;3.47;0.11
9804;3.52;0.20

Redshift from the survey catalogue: 0.076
